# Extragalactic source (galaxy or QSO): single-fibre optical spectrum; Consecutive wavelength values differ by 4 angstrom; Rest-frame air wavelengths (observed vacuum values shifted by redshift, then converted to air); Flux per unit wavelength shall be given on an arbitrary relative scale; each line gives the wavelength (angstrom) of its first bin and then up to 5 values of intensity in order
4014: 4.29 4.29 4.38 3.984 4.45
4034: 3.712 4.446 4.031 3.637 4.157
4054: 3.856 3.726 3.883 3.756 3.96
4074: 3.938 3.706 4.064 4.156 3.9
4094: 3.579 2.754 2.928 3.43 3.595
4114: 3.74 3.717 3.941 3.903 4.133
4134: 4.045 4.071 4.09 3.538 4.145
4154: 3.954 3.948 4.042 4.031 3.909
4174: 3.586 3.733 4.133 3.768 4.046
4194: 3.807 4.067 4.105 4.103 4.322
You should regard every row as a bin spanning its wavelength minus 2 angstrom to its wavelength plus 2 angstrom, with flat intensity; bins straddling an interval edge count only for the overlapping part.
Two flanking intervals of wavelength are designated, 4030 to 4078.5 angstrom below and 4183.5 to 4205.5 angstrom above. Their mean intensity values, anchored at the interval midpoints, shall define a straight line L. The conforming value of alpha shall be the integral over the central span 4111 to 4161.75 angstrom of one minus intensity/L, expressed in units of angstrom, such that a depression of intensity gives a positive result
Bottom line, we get 0.3 angstrom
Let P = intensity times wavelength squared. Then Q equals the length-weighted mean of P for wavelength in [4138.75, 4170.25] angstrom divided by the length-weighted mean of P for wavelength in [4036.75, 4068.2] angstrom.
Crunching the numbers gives 1.06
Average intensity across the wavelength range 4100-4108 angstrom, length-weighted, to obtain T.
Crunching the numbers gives 3.18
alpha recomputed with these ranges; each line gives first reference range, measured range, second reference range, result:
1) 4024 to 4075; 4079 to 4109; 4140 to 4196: 3.0 angstrom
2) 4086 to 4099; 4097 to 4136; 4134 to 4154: 1.3 angstrom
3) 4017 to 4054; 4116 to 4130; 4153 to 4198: 0.3 angstrom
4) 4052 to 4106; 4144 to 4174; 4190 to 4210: 0.1 angstrom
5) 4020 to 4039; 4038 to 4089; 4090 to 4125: -0.6 angstrom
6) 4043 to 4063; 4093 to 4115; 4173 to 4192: 3.2 angstrom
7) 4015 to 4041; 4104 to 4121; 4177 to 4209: 1.9 angstrom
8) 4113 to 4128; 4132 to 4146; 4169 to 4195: -0.6 angstrom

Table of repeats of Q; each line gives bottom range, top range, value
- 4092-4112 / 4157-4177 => 1.23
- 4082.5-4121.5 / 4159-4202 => 1.14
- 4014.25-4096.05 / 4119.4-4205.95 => 1.05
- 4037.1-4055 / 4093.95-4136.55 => 0.94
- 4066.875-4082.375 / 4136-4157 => 1.05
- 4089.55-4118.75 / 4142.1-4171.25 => 1.18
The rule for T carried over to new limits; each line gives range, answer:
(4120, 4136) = 4.01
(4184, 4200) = 3.92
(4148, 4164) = 4.02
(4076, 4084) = 3.88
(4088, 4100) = 3.41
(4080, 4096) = 3.92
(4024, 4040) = 4.15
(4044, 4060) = 3.84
